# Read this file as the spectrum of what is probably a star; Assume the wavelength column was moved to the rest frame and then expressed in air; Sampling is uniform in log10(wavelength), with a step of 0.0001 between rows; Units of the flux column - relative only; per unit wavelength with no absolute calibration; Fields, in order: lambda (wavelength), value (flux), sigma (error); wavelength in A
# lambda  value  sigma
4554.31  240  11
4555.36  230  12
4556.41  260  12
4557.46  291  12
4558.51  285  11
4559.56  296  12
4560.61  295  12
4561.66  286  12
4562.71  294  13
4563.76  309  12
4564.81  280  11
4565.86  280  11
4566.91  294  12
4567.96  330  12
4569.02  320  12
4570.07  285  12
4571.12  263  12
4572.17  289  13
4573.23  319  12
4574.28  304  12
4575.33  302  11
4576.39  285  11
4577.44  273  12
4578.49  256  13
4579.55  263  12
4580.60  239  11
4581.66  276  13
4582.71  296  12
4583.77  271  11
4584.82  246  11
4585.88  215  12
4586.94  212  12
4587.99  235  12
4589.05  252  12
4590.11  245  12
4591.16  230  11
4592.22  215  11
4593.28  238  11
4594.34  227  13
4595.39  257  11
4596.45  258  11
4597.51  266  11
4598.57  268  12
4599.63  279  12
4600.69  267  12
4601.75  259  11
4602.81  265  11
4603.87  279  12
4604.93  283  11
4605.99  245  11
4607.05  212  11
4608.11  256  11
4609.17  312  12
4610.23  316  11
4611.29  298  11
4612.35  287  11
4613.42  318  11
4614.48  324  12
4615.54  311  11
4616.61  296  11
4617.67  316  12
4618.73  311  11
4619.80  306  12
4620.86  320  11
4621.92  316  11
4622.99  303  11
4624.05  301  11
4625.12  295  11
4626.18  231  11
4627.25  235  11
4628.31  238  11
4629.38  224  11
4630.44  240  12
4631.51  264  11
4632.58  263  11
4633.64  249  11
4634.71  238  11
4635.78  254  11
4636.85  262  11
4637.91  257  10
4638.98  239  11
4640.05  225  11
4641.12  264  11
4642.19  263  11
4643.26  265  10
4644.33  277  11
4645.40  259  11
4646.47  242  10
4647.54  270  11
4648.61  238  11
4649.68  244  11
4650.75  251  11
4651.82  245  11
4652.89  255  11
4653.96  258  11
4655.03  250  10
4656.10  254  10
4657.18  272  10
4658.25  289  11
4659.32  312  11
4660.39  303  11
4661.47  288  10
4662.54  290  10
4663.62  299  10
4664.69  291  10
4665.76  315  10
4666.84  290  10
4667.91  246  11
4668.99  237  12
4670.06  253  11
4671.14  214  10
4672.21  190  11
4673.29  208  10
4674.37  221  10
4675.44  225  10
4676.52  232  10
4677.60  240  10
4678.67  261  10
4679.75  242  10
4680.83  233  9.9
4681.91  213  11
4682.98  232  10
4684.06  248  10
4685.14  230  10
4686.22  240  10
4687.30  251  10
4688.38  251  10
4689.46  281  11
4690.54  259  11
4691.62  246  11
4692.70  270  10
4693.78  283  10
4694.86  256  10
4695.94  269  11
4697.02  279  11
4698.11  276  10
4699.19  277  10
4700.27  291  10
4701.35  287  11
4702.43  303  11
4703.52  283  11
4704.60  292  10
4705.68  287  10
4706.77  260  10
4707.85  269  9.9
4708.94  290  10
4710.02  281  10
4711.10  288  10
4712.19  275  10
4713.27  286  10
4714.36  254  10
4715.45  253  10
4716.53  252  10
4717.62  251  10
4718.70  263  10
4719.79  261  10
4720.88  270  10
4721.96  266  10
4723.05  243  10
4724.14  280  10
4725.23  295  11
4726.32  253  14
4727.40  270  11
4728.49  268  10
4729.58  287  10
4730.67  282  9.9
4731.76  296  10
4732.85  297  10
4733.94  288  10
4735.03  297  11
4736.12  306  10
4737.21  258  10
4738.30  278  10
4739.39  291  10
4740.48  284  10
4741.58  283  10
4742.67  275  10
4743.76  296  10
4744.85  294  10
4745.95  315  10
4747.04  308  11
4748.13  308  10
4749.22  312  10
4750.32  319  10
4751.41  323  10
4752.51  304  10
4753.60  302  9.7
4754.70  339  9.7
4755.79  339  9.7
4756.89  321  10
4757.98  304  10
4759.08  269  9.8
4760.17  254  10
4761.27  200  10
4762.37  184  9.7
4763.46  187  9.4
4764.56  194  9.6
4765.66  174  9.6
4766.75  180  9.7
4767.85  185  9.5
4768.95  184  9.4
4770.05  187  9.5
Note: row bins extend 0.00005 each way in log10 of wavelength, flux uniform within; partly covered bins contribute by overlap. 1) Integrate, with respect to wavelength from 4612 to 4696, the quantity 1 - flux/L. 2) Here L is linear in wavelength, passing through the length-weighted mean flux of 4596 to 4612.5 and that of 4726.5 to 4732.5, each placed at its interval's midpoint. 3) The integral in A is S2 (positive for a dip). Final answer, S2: 3.8 A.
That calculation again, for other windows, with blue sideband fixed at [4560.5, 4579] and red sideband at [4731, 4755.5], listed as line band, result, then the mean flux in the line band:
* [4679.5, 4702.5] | 2.9 A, 259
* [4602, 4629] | 0.7 A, 286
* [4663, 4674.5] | 1.7 A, 252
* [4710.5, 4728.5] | 1.9 A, 266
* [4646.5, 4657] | 1.6 A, 252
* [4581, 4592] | 1.7 A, 247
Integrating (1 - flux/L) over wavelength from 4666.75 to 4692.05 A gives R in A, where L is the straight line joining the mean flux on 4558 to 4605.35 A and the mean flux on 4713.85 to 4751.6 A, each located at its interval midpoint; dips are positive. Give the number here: 3.6 A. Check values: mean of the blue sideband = 271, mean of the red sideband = 282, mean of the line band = 238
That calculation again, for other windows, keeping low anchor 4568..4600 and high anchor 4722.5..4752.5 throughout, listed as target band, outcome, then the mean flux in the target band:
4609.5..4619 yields -1.4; 309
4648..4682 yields 2.6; 256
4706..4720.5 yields 0.9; 268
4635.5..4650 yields 1.0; 254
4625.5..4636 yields 1.1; 244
